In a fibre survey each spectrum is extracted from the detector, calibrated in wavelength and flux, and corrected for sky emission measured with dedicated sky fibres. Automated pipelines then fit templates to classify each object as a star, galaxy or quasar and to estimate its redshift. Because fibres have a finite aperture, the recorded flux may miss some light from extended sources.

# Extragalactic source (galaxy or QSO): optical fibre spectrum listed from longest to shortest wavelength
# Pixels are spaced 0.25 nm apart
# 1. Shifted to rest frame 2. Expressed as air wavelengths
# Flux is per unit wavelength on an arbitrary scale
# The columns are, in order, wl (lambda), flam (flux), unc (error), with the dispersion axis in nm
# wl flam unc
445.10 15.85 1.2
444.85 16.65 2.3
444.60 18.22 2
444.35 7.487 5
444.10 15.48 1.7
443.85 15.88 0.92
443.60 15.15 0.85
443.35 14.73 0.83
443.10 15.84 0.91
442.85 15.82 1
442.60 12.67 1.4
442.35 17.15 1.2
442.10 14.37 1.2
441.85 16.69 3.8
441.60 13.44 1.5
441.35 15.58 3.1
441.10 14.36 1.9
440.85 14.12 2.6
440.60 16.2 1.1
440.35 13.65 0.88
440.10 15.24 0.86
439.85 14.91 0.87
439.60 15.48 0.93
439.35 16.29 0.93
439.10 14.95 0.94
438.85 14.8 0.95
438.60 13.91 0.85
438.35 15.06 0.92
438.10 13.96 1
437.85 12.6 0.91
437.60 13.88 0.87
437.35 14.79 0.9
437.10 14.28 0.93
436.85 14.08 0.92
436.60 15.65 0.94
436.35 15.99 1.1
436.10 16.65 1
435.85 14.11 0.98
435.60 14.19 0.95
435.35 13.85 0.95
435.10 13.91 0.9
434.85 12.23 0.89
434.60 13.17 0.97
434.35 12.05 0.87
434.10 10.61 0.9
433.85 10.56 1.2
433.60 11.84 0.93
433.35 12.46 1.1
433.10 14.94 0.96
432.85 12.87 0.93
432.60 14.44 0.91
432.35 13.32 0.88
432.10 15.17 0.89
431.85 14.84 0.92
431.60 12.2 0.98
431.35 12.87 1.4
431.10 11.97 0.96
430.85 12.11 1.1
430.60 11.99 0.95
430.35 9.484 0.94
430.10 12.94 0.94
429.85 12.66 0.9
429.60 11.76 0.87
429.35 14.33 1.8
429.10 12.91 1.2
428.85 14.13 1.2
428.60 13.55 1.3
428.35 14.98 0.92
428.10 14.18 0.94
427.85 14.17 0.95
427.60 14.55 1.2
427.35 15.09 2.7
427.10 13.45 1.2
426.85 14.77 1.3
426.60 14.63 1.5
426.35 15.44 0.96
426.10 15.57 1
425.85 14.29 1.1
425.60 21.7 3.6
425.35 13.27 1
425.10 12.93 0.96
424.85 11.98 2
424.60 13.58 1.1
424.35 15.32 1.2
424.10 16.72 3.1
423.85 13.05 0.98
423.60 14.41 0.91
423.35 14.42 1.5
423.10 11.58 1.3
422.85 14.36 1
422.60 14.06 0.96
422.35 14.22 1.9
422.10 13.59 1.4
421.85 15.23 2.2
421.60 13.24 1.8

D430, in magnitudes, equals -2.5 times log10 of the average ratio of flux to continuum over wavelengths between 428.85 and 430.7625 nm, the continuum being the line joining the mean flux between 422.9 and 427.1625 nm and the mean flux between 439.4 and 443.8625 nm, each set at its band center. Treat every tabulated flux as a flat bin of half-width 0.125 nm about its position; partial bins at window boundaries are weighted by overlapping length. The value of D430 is 0.18 mag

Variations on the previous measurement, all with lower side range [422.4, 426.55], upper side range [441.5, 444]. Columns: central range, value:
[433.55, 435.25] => 0.23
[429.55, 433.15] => 0.15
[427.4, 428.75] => 0.03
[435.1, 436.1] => 0.04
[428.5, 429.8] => 0.11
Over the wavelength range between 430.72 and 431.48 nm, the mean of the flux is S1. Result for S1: 12.3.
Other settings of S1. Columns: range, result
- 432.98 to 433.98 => 12.4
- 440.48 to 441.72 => 14.7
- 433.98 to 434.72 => 11.9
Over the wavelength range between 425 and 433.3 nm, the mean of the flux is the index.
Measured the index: 13.9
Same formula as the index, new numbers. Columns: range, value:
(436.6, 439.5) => 14.5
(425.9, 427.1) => 14.9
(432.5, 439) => 13.7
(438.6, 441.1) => 15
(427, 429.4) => 14.1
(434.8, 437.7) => 14.5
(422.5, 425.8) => 14.4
